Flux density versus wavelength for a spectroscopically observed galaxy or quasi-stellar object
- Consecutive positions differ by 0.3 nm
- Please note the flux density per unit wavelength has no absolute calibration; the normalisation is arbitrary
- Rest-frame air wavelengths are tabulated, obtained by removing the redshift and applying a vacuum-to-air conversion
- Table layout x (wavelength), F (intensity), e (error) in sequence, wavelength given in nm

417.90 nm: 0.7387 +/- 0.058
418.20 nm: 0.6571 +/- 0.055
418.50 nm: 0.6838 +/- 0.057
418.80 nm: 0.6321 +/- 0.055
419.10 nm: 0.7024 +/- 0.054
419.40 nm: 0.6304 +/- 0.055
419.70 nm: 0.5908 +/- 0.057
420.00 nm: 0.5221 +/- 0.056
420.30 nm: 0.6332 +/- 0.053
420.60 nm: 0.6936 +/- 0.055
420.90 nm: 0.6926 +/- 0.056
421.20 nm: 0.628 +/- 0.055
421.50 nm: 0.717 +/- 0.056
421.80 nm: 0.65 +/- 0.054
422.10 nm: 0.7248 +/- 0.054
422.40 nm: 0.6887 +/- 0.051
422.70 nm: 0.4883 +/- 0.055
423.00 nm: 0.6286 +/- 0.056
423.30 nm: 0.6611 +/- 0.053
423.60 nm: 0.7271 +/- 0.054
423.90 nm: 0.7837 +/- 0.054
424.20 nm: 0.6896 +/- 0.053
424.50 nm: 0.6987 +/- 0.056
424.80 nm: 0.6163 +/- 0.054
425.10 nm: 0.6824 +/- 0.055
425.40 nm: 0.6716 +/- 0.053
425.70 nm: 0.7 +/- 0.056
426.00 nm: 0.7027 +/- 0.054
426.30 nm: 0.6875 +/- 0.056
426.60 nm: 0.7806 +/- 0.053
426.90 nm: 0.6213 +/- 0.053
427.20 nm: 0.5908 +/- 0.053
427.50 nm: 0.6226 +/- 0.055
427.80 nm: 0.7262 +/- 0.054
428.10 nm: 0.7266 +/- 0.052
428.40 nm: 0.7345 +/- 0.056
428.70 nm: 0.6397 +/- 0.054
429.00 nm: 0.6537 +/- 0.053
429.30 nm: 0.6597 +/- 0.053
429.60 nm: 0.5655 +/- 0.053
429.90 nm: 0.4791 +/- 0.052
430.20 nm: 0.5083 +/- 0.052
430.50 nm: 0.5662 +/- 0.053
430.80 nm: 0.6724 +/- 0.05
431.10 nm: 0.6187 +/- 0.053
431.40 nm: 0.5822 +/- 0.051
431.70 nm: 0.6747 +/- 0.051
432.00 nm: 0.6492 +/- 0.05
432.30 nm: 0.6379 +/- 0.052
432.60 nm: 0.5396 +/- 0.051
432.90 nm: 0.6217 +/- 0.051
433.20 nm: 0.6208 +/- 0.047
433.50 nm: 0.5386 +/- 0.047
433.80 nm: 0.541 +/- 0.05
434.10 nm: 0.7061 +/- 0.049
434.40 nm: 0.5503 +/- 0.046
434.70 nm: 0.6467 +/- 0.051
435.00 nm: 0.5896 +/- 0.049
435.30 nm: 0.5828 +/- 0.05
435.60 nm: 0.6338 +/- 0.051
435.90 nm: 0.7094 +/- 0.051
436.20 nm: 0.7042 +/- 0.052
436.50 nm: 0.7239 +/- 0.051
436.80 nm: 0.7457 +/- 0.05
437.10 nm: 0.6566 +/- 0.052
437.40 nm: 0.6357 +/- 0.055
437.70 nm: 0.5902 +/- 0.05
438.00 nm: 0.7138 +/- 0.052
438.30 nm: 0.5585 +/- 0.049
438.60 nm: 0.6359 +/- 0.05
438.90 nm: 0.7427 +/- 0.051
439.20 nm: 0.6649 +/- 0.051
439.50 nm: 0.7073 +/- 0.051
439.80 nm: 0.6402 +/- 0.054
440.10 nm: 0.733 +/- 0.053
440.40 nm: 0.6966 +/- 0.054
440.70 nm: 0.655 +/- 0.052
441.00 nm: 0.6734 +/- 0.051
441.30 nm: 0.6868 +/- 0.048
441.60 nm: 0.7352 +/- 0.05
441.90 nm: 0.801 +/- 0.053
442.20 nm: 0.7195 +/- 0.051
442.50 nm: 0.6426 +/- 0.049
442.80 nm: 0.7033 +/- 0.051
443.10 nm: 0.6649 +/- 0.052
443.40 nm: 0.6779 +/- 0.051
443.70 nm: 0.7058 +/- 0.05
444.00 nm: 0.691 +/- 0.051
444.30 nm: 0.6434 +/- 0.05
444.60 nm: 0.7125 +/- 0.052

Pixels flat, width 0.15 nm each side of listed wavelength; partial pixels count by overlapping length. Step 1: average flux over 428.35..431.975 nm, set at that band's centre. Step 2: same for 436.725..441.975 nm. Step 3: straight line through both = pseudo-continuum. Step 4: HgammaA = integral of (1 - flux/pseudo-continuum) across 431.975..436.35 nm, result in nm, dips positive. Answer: 0.16 nm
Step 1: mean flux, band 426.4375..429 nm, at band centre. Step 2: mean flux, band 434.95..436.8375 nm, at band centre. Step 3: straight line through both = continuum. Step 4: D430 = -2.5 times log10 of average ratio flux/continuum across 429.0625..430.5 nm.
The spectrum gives 0.20 mag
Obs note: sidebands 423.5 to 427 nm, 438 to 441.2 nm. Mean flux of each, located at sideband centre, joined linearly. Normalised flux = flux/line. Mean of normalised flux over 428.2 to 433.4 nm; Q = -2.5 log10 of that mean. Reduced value 0.12 mag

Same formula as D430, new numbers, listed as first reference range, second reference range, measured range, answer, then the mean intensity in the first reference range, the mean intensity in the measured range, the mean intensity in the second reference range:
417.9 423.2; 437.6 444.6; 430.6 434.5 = 0.10 mag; 0.648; 0.612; 0.683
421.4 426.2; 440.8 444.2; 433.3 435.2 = 0.16 mag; 0.677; 0.596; 0.699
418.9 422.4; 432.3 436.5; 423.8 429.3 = -0.07 mag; 0.654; 0.683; 0.619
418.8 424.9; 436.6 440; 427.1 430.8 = 0.06 mag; 0.658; 0.625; 0.665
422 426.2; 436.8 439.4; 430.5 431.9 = 0.06 mag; 0.676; 0.63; 0.656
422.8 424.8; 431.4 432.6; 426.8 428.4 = -0.01 mag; 0.687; 0.666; 0.631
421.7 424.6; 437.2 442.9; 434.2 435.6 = 0.13 mag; 0.674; 0.601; 0.68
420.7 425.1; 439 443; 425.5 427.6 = 0.01 mag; 0.672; 0.673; 0.697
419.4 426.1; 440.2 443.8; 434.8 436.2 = 0.08 mag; 0.662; 0.638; 0.697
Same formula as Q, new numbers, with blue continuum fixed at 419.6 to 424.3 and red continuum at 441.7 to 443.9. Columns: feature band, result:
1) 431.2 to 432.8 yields 0.10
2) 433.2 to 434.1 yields 0.18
